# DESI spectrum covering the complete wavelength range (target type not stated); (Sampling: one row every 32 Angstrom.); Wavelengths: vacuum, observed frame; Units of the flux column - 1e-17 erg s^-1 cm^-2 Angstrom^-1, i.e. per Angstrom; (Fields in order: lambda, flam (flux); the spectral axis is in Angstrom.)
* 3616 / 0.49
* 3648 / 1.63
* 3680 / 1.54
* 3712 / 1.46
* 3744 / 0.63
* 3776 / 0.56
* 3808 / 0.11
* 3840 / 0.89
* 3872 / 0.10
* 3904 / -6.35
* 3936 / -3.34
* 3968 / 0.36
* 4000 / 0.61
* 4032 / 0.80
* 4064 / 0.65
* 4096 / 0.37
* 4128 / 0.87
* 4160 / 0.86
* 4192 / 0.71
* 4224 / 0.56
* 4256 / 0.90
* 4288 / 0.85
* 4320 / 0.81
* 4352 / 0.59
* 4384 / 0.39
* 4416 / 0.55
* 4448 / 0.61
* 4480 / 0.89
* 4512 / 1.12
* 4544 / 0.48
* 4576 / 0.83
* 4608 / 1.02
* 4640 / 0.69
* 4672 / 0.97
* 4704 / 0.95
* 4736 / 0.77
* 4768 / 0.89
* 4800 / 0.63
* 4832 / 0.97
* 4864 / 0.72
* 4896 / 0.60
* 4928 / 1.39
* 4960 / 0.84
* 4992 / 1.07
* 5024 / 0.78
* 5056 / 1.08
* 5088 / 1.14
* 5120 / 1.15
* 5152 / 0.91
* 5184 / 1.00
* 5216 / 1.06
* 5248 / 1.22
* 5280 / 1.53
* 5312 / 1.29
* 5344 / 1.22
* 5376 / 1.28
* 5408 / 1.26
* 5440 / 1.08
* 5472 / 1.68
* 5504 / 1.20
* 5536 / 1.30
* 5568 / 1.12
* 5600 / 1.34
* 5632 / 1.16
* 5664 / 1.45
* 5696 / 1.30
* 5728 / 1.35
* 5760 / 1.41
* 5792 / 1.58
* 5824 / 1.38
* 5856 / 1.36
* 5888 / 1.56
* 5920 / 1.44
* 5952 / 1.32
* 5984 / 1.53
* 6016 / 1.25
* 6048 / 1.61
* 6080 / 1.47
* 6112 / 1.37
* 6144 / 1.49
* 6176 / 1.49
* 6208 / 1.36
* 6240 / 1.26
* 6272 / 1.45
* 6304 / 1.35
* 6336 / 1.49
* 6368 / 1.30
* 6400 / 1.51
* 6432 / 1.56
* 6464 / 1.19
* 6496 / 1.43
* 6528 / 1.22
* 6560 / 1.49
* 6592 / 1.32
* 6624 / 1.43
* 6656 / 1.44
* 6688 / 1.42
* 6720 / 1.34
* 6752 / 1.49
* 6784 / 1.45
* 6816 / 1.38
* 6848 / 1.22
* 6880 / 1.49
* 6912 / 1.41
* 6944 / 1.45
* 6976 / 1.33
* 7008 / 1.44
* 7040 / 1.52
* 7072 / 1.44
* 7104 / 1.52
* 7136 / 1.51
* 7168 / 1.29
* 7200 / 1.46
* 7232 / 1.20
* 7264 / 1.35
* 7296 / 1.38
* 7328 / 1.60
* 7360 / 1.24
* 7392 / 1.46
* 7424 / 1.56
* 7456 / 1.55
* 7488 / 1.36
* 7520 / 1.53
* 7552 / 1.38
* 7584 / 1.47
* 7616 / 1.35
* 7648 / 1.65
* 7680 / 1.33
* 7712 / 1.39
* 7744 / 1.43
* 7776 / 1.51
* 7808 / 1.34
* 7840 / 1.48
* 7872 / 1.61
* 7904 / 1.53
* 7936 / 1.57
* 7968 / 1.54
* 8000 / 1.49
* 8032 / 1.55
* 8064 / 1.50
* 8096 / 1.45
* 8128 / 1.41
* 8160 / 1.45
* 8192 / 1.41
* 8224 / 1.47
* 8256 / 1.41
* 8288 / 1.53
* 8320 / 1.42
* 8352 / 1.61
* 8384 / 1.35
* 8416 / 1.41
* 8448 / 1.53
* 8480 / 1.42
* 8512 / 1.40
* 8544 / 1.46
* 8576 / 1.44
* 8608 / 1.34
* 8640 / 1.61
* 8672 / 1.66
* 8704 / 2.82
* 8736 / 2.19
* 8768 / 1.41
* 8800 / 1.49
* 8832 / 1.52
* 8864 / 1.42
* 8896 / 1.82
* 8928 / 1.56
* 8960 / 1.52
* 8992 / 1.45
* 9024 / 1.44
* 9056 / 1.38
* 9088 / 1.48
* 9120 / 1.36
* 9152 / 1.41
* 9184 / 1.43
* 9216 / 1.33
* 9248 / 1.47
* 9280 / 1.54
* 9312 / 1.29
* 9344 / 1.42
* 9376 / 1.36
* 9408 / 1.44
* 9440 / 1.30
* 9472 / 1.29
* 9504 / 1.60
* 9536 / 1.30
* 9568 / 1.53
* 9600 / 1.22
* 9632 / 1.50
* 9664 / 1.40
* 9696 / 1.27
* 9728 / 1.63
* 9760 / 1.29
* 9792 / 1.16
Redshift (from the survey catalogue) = 0.325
